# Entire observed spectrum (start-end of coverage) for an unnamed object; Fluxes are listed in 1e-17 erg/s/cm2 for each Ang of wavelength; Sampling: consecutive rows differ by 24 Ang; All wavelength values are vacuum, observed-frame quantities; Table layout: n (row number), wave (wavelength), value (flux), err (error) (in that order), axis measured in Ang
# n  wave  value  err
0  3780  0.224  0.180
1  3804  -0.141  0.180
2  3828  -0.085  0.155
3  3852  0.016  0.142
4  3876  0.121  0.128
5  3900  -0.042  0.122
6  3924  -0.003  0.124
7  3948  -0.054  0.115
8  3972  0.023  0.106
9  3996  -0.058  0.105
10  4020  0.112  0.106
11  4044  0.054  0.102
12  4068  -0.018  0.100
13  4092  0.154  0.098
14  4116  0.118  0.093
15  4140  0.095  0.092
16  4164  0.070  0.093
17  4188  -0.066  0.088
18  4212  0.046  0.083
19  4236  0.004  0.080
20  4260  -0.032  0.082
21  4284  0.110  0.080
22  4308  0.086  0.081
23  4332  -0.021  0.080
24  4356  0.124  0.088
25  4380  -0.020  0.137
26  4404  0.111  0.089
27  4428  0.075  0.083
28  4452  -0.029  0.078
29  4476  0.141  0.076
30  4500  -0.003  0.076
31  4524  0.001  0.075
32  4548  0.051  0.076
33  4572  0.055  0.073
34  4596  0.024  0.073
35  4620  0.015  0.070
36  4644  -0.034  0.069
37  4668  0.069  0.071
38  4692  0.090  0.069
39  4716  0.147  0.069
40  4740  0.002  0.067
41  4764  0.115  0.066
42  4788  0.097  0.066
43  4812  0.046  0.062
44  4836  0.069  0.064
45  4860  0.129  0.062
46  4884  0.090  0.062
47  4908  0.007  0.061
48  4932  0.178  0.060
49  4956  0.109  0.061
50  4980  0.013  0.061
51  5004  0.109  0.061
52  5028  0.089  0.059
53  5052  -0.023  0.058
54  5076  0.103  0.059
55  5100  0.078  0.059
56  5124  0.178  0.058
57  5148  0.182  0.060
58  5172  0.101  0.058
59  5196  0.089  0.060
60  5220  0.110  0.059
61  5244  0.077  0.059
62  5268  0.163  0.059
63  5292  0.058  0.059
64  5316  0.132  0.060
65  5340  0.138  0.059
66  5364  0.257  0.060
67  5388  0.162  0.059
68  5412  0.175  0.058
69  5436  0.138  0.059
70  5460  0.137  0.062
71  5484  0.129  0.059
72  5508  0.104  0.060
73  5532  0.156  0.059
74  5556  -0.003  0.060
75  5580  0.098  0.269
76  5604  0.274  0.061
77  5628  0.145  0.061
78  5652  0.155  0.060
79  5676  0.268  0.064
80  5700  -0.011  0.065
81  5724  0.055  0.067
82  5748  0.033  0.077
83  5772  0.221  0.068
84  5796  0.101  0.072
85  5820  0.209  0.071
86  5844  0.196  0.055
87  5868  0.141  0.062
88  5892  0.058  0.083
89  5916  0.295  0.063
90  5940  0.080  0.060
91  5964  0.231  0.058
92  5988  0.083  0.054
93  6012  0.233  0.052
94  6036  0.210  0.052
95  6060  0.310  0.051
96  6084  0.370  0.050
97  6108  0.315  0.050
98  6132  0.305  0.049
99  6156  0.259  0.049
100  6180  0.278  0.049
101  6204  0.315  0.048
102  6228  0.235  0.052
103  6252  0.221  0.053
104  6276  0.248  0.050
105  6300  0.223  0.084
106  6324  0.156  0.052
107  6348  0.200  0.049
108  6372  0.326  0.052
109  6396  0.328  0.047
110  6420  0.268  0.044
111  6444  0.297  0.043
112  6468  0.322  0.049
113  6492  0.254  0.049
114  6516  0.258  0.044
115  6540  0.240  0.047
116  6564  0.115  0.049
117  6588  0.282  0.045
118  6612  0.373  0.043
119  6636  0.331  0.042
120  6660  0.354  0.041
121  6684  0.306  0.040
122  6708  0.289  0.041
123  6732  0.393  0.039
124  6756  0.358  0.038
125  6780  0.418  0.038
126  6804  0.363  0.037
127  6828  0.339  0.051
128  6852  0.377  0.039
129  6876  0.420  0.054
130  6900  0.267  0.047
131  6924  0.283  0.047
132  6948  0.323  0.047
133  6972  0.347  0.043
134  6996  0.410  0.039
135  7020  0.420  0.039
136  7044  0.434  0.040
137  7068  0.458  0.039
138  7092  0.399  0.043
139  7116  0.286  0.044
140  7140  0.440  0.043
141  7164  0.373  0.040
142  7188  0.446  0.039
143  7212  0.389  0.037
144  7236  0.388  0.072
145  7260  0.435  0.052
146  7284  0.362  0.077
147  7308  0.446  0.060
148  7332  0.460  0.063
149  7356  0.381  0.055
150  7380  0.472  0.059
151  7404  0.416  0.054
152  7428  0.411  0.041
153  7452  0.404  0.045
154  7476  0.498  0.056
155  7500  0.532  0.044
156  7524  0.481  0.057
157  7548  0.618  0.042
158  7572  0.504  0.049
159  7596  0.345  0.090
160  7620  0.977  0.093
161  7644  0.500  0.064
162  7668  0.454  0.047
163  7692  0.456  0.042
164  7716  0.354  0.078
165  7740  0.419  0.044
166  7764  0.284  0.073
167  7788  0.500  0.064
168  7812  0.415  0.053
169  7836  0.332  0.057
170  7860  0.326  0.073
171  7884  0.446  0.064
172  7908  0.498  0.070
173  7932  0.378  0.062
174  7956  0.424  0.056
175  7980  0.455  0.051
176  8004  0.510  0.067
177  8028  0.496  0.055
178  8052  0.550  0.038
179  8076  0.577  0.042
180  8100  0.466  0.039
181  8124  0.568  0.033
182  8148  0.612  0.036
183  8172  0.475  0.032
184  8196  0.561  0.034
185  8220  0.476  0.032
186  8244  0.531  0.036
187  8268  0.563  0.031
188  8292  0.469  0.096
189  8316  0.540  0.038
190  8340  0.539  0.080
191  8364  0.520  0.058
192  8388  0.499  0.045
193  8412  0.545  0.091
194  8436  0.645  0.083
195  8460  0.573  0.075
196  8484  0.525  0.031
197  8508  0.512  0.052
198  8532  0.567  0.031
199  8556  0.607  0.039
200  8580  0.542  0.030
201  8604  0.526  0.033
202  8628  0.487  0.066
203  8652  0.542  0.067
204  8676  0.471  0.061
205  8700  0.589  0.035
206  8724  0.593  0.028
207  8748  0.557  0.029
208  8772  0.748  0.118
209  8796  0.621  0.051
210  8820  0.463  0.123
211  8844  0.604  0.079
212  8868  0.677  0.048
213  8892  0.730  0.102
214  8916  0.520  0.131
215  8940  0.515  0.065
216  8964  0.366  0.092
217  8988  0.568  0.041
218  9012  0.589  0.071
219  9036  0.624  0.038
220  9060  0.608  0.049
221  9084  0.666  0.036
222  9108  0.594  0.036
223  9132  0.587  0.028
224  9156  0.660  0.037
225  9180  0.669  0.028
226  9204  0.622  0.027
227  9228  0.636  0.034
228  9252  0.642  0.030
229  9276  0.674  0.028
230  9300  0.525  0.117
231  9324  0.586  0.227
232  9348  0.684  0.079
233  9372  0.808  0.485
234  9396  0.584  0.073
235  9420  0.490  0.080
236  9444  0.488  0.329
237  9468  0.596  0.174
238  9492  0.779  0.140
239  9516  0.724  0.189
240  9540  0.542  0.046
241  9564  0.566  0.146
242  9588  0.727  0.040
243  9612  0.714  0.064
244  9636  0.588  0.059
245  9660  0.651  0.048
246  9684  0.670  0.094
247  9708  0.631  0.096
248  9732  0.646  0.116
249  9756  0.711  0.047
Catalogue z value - 0.522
